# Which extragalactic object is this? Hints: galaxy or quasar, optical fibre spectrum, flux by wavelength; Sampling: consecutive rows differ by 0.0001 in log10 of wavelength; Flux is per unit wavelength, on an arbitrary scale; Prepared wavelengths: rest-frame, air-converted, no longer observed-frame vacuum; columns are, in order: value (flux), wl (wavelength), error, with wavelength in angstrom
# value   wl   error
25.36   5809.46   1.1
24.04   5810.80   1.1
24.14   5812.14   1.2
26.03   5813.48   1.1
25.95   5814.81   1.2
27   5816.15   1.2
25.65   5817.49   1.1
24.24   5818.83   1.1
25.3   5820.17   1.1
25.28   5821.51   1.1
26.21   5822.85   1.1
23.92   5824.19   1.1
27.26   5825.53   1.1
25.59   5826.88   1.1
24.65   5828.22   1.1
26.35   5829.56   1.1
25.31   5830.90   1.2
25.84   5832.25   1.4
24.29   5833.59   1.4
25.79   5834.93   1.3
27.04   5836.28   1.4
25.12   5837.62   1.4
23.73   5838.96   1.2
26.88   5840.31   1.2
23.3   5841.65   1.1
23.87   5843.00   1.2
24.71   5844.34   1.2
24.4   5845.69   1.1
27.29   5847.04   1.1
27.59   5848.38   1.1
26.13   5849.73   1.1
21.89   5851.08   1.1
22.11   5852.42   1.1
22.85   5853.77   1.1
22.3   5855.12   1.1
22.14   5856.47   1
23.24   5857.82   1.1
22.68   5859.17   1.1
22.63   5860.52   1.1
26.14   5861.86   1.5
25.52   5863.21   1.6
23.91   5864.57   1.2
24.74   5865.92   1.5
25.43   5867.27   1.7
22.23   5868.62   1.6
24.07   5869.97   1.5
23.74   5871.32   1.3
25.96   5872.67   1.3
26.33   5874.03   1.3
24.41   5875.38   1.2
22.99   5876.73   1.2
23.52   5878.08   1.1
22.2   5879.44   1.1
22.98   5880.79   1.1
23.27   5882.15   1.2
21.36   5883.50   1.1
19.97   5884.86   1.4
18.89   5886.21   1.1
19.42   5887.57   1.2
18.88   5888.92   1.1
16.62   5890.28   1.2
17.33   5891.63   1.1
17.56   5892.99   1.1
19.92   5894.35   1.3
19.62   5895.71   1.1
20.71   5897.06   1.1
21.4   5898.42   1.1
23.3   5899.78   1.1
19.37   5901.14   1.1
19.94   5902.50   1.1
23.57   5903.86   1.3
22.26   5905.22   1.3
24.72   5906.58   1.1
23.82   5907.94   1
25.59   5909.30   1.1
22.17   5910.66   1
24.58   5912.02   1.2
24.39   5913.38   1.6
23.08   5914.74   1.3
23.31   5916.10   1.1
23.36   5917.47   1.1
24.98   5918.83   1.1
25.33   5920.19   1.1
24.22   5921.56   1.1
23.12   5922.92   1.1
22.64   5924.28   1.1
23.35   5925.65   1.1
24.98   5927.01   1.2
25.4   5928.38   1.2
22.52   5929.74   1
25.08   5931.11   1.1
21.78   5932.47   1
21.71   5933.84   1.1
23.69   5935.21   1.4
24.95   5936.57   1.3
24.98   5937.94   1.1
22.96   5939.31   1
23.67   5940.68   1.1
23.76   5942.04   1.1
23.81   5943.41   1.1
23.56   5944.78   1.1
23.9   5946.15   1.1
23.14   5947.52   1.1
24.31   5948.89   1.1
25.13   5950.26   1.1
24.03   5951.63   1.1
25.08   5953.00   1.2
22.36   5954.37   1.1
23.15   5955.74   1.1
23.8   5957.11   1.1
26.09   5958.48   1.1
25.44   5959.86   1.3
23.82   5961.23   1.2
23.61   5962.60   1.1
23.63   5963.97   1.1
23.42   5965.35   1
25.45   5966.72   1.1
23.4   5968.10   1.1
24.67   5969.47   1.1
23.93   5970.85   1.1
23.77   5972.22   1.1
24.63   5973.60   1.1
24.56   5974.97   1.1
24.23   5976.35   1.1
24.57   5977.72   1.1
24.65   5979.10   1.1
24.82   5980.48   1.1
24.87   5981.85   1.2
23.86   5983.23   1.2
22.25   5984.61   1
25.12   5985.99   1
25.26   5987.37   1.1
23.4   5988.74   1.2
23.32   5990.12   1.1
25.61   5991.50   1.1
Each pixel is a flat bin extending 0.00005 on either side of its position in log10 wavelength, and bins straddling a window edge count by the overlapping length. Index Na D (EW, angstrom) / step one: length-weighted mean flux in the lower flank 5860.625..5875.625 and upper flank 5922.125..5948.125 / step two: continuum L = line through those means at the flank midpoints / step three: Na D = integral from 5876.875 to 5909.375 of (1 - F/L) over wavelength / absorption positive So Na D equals 4.4 angstrom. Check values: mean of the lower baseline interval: 24.7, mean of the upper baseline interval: 23.6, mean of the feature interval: 21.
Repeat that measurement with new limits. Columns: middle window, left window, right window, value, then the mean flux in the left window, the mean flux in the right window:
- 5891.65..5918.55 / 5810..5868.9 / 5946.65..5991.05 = 2.5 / 24.8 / 24.2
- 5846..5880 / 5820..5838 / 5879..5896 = -2.9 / 25.6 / 19.8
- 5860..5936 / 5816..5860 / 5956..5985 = 5.6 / 24.8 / 24.3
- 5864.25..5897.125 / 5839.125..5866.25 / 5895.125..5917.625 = 2.2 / 24.2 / 22.7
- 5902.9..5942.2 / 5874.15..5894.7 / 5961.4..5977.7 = -2.6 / 20.8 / 24.1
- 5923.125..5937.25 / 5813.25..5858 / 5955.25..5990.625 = 0.5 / 25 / 24.2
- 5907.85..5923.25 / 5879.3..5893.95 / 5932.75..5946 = -1.5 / 19.8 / 23.6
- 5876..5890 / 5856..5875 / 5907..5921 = 1.7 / 24.2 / 24.1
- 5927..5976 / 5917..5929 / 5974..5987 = 0.5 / 24.2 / 24.4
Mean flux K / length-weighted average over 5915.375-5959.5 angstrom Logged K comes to 23.9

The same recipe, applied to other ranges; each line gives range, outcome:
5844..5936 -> 23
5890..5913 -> 21.4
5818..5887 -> 24.3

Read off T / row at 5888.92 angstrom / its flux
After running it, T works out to 18.88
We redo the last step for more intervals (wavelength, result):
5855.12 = 22.3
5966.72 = 25.45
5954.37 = 22.36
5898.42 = 21.4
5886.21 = 18.89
